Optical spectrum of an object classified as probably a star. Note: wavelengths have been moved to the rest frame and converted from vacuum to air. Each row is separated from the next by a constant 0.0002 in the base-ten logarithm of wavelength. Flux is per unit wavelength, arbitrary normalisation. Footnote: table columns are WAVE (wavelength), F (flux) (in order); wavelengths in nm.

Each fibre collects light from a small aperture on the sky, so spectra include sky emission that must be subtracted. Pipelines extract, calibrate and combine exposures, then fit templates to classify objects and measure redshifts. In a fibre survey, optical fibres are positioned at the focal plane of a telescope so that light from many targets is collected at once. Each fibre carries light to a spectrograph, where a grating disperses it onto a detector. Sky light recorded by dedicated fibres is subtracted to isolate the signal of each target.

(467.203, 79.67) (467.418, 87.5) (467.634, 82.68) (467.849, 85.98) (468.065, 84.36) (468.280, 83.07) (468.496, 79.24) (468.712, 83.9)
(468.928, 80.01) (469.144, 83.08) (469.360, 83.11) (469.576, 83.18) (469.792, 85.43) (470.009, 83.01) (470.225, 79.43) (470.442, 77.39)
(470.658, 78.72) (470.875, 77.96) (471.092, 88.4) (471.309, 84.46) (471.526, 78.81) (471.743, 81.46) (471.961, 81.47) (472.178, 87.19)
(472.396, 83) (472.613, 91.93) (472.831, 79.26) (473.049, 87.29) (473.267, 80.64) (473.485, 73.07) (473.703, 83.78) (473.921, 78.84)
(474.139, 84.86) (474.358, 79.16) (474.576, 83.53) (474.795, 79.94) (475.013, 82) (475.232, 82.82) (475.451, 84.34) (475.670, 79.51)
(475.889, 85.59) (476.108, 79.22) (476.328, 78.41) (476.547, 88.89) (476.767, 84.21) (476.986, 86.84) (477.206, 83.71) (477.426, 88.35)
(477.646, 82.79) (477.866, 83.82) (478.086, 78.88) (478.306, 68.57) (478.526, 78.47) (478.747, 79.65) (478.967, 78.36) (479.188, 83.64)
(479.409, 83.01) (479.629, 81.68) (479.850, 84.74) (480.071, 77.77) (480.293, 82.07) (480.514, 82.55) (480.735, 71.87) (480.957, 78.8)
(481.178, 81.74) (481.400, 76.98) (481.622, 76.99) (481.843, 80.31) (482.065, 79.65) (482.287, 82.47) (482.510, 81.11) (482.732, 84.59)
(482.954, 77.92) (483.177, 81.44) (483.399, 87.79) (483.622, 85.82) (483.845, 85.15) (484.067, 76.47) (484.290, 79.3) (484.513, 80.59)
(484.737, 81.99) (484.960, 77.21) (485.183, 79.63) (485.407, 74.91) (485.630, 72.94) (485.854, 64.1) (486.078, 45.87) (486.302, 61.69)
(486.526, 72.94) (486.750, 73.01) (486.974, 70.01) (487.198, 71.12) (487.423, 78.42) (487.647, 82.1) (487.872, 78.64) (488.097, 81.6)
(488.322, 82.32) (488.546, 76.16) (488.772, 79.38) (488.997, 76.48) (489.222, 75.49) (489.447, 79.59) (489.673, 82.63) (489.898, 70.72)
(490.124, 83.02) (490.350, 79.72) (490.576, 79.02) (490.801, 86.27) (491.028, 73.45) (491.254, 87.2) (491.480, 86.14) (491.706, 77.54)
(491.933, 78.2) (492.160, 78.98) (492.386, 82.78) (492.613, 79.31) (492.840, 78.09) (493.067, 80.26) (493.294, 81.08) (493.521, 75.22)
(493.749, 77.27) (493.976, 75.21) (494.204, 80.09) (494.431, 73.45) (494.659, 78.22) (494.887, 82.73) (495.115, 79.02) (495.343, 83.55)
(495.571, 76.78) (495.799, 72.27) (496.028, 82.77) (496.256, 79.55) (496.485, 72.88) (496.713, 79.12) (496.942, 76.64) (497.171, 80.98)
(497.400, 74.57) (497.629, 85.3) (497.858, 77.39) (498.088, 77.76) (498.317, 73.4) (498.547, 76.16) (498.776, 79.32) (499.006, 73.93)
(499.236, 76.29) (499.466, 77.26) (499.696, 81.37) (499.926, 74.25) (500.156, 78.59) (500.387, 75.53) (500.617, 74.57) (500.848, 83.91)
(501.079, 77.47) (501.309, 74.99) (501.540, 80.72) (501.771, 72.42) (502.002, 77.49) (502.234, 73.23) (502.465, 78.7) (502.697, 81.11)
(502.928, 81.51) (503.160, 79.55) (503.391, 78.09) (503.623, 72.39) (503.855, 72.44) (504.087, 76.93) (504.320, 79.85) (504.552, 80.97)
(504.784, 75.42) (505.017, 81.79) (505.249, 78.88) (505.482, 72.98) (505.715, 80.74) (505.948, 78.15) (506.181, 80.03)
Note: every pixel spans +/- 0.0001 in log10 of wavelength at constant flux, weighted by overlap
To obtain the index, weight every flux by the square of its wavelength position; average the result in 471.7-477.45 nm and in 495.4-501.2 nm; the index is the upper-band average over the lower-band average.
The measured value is 1.0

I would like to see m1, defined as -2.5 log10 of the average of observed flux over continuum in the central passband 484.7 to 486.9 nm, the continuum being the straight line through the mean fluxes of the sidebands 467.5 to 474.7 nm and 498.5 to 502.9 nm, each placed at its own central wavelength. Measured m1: 0.143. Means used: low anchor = 82.4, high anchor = 77.3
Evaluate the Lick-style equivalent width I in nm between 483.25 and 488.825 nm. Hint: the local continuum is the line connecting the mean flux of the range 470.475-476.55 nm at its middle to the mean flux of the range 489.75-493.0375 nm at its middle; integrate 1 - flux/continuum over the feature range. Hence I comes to 0.33 nm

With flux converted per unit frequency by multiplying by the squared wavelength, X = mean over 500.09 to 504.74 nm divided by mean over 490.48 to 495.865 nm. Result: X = 1.01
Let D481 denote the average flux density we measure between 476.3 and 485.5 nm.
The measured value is 81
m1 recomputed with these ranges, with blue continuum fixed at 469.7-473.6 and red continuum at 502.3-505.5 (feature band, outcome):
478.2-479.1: 0.07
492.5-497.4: 0.01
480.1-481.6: 0.03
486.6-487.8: 0.07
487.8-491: 0.01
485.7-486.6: 0.30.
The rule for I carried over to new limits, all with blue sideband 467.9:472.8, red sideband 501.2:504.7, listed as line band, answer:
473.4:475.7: 0.02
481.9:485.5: -0.02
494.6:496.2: -0.02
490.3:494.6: -0.02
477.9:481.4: 0.07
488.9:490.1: 0.03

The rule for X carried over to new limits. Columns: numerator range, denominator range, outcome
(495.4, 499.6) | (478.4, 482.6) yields 1.04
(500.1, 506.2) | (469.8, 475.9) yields 1.07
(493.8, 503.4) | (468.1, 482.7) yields 1.05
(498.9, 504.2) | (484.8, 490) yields 1.10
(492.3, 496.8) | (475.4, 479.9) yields 1.03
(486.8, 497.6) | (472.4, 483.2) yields 1.03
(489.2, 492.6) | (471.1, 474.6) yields 1.05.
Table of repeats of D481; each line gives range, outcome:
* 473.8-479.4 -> 81.8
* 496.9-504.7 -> 77.5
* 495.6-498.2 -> 78.1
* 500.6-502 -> 77.6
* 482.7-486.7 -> 75.9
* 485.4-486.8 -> 65.6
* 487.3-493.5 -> 79.7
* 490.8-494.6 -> 79.2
